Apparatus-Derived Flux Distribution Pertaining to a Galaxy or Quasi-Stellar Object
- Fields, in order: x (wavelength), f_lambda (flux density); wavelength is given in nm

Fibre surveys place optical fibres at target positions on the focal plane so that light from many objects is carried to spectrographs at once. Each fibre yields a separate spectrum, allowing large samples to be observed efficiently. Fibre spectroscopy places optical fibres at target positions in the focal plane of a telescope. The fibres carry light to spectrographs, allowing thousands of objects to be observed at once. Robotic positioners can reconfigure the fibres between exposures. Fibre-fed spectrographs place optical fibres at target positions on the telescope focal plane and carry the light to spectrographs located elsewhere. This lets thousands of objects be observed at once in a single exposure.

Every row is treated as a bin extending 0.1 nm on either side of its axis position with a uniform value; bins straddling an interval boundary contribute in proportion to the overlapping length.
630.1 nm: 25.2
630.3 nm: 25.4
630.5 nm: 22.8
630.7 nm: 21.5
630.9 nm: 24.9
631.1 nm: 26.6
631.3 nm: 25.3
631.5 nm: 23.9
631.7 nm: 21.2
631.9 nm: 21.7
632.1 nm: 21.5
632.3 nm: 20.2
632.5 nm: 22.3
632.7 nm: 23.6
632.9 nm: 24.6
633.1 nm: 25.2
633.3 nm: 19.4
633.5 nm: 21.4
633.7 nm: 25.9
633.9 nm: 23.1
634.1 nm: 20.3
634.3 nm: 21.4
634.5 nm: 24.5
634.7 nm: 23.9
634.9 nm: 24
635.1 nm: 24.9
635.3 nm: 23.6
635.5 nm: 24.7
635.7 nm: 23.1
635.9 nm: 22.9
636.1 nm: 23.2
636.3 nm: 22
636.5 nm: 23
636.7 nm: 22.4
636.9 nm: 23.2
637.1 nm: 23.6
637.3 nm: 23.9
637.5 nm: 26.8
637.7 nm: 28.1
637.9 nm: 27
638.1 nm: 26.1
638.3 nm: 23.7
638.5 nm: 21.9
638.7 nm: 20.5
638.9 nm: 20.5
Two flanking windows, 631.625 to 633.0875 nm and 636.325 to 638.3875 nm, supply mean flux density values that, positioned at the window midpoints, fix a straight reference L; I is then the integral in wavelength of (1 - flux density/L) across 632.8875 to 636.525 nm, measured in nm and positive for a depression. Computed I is 0.04 nm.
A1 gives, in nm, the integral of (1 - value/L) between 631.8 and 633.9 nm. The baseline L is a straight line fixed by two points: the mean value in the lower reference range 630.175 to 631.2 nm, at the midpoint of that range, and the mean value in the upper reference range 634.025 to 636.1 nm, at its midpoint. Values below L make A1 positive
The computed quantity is 0.11 nm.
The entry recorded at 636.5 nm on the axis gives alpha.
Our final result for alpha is 23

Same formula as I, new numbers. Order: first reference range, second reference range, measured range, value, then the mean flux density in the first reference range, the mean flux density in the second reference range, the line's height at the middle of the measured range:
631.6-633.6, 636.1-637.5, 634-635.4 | -0.03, 22.1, 23.3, 22.7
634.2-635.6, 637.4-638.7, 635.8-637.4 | 0.10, 23.9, 25.2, 24.6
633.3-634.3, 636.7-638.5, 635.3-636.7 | 0.04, 22.2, 24.9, 23.8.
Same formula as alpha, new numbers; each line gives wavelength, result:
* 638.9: 20.5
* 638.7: 20.5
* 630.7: 21.5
